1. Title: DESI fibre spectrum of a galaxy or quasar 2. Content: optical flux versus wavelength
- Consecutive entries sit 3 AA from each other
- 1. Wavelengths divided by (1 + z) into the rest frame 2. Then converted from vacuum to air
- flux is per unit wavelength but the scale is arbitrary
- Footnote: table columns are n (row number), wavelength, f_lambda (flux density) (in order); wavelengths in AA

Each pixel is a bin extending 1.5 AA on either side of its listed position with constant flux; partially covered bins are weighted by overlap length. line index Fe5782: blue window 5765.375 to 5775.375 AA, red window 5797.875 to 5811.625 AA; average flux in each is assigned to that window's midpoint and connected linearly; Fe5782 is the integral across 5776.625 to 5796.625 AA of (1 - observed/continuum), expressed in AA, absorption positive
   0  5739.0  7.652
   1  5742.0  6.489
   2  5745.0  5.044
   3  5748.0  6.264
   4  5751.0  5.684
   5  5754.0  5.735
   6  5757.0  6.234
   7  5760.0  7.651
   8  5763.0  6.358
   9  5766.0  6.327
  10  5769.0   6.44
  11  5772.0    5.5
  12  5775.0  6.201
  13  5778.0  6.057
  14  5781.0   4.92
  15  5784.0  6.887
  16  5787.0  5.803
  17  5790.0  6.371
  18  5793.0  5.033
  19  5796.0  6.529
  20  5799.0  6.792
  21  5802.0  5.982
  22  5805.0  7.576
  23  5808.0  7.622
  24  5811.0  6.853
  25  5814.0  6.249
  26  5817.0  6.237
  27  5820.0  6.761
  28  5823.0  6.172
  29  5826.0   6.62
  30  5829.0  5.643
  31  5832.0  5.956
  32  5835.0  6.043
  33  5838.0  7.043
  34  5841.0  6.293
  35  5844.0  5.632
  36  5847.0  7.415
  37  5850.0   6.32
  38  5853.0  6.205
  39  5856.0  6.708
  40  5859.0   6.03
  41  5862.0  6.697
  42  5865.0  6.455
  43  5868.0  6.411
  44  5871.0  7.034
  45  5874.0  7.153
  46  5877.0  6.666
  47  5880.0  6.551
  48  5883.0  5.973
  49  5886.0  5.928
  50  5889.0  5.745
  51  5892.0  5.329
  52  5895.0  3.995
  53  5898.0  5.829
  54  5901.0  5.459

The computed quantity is 1.8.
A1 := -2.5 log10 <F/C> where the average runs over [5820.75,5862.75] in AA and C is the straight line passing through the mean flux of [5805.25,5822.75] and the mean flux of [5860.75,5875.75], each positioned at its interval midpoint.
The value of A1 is 0.07 mag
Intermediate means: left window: 6.76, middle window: 6.34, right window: 6.75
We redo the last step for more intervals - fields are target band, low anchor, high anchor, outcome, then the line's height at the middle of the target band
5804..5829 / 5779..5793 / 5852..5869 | -0.10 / 6.11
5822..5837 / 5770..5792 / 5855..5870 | 0.03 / 6.26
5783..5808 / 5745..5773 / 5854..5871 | -0.02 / 6.3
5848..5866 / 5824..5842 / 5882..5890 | -0.06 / 6.09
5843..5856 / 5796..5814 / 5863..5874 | 0.05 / 6.76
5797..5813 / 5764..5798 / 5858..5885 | -0.13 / 6.16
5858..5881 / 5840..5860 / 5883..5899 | -0.13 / 5.92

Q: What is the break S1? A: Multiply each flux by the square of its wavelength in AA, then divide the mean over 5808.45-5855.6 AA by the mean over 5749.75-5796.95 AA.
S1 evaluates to 1.07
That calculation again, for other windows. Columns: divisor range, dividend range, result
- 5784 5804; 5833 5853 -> 1.06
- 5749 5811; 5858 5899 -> 1.01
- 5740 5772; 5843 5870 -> 1.08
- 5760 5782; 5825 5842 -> 1.05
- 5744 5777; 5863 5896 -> 1.04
